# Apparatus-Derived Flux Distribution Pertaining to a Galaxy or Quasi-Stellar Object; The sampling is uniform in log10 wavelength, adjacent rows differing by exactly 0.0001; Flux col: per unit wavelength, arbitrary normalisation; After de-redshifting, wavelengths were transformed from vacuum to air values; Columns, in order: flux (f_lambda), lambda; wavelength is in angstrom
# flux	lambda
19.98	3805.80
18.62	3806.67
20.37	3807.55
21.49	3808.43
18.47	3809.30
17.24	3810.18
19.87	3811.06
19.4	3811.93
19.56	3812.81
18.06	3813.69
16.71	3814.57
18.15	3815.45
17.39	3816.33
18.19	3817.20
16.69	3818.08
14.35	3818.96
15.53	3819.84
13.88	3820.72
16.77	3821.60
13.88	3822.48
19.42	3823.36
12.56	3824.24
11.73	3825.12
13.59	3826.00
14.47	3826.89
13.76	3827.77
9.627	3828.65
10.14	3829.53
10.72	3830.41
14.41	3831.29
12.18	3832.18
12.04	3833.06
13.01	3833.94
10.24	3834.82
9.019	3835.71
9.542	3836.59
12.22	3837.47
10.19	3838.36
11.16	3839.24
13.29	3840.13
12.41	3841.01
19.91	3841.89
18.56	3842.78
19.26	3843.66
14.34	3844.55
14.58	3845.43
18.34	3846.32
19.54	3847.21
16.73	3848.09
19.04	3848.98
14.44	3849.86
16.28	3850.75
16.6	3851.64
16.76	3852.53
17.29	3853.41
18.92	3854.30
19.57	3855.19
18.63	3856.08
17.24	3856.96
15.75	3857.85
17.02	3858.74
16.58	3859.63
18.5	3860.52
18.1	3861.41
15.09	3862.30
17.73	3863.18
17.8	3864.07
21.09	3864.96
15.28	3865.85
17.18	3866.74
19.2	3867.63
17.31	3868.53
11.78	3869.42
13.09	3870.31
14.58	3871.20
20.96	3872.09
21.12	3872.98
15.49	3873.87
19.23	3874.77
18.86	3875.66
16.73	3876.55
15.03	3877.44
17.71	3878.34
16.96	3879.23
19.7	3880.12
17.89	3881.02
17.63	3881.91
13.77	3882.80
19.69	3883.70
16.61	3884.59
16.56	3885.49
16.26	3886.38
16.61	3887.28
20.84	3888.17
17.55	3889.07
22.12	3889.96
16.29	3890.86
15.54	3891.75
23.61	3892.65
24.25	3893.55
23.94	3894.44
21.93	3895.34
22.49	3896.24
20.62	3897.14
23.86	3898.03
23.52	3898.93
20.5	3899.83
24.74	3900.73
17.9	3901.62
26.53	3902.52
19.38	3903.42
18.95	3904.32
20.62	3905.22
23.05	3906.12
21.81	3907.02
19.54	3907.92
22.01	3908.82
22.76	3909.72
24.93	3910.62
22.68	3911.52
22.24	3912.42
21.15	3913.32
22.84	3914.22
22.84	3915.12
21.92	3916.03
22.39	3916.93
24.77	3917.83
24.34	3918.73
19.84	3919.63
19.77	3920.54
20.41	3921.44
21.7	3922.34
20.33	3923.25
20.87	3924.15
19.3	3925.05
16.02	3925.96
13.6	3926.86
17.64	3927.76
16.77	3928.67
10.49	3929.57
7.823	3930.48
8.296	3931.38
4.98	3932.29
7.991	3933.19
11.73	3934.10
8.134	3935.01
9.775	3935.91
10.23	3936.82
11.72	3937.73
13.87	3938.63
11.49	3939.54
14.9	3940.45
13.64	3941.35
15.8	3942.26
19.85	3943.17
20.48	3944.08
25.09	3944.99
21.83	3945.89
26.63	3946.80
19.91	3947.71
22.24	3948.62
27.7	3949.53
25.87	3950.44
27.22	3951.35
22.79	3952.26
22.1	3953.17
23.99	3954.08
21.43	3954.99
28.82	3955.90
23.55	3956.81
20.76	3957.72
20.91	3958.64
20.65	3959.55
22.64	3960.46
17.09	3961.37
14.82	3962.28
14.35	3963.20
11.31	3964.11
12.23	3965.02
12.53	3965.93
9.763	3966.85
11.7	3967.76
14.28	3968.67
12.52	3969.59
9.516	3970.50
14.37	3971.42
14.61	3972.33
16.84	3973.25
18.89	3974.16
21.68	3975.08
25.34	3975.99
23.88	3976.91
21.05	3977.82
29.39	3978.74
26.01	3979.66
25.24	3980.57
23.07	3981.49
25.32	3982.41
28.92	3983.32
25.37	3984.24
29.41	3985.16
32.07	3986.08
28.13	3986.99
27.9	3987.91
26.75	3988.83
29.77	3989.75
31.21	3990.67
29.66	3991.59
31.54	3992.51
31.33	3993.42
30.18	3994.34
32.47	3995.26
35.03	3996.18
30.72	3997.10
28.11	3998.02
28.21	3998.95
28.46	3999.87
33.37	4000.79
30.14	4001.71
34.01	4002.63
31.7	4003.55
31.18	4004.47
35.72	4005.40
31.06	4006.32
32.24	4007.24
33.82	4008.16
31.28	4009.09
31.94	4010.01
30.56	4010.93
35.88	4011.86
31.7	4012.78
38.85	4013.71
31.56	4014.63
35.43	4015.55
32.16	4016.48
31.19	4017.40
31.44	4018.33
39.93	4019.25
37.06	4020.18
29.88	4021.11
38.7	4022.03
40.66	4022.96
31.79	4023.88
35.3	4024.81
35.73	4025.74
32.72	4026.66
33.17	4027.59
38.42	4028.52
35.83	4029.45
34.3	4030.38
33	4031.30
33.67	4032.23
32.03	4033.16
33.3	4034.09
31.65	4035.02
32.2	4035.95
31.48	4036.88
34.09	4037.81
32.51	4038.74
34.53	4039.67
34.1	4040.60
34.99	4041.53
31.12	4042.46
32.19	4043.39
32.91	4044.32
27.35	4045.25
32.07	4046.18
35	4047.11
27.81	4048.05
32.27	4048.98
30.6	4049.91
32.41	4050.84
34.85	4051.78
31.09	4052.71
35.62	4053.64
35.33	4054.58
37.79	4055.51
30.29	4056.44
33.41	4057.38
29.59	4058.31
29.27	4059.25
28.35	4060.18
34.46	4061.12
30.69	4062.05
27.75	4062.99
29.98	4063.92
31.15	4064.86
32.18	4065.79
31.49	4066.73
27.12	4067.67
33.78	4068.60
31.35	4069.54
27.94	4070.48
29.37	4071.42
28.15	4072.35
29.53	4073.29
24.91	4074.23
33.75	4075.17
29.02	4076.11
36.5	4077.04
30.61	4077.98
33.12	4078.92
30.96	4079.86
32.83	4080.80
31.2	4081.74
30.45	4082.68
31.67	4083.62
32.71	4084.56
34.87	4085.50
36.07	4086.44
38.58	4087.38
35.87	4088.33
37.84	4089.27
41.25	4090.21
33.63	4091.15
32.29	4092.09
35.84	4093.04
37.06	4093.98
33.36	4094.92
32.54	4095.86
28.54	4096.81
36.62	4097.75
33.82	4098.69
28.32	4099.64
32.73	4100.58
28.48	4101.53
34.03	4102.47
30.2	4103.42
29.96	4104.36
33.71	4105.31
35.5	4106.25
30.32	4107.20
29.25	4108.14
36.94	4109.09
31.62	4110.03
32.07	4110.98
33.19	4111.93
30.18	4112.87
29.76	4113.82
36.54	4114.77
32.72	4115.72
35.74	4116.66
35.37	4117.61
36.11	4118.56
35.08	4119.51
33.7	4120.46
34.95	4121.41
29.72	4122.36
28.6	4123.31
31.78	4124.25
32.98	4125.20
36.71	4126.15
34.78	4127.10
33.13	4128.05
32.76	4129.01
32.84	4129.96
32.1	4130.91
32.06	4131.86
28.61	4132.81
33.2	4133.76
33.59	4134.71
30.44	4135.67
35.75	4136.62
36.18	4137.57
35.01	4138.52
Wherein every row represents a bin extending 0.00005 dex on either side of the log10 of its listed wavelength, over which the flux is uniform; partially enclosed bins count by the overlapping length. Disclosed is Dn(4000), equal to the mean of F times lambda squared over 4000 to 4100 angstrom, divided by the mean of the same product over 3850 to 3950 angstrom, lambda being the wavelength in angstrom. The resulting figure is 1.9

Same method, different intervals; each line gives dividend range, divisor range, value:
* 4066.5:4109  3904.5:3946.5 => 1.99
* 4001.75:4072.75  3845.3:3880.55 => 2.06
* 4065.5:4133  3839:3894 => 2.11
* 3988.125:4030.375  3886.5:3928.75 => 1.65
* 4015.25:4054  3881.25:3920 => 1.71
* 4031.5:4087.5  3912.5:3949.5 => 1.97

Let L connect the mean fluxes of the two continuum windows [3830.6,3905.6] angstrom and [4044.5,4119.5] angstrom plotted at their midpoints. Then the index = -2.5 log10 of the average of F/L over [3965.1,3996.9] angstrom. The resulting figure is 0.08 mag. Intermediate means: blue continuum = 17.4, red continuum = 32.4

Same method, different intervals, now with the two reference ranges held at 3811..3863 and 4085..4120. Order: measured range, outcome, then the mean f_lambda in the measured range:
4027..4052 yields -0.124 mag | 32.9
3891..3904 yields -0.121 mag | 21.9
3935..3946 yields 0.429 mag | 15.2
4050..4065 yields -0.049 mag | 32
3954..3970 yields 0.355 mag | 17.3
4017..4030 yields -0.237 mag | 35.1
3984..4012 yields -0.168 mag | 30.9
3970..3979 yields 0.277 mag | 19.3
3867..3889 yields 0.062 mag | 17.2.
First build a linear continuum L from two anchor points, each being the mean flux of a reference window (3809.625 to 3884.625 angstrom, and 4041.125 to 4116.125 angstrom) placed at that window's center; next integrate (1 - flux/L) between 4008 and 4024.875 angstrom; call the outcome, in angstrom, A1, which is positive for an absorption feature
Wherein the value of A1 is -3.8 angstrom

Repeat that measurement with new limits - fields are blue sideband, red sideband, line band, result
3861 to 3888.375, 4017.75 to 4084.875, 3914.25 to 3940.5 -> 7.0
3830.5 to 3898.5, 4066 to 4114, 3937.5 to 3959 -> 1.6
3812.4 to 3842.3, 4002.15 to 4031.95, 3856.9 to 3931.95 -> 6.8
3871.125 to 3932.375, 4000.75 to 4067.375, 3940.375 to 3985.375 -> 9.2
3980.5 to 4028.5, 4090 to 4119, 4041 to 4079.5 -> 1.3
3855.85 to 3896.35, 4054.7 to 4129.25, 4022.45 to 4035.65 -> -2.9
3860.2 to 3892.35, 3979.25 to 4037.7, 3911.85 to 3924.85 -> 0.1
